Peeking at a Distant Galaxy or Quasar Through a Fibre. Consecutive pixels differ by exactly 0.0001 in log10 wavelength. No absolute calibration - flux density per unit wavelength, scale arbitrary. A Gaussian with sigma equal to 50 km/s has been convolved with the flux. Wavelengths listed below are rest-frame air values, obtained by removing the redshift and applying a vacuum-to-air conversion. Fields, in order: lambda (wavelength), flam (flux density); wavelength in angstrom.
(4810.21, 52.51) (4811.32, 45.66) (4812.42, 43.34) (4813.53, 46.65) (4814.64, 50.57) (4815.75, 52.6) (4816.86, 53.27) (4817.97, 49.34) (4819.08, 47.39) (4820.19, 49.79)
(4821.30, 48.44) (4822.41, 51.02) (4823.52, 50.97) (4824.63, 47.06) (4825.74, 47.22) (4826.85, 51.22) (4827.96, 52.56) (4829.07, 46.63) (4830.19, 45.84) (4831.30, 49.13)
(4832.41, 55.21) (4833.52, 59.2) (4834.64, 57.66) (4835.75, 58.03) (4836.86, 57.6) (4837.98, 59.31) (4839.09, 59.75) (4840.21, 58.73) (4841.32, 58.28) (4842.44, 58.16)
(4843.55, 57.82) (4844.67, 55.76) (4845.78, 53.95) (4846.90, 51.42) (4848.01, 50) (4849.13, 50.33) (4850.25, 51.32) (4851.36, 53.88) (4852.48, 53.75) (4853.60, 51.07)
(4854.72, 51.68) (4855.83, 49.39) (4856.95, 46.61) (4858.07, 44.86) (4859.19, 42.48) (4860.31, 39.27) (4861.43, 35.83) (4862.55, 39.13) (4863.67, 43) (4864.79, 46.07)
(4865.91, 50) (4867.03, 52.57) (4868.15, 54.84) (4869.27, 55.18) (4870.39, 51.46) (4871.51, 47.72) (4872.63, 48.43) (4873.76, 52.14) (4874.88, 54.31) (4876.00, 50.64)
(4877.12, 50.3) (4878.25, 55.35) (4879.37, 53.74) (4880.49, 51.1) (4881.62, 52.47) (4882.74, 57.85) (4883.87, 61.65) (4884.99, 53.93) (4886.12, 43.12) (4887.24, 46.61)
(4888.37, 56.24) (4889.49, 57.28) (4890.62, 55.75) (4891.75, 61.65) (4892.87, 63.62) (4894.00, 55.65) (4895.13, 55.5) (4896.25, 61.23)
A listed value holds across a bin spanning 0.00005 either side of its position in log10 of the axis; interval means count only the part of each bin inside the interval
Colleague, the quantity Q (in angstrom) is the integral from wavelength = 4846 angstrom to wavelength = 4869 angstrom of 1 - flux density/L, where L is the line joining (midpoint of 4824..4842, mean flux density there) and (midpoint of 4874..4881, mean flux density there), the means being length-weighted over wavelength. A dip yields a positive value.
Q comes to 2.2 angstrom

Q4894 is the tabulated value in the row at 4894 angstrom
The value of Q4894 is 55.65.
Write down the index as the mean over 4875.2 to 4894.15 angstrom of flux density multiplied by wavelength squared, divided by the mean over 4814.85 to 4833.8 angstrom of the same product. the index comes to 1.11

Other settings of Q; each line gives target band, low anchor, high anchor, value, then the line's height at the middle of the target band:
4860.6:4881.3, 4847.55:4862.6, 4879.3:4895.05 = 0.72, 51.2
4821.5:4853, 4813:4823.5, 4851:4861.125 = -3.11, 48.8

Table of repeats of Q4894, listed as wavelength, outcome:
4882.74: 57.85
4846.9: 51.42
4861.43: 35.83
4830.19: 45.84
